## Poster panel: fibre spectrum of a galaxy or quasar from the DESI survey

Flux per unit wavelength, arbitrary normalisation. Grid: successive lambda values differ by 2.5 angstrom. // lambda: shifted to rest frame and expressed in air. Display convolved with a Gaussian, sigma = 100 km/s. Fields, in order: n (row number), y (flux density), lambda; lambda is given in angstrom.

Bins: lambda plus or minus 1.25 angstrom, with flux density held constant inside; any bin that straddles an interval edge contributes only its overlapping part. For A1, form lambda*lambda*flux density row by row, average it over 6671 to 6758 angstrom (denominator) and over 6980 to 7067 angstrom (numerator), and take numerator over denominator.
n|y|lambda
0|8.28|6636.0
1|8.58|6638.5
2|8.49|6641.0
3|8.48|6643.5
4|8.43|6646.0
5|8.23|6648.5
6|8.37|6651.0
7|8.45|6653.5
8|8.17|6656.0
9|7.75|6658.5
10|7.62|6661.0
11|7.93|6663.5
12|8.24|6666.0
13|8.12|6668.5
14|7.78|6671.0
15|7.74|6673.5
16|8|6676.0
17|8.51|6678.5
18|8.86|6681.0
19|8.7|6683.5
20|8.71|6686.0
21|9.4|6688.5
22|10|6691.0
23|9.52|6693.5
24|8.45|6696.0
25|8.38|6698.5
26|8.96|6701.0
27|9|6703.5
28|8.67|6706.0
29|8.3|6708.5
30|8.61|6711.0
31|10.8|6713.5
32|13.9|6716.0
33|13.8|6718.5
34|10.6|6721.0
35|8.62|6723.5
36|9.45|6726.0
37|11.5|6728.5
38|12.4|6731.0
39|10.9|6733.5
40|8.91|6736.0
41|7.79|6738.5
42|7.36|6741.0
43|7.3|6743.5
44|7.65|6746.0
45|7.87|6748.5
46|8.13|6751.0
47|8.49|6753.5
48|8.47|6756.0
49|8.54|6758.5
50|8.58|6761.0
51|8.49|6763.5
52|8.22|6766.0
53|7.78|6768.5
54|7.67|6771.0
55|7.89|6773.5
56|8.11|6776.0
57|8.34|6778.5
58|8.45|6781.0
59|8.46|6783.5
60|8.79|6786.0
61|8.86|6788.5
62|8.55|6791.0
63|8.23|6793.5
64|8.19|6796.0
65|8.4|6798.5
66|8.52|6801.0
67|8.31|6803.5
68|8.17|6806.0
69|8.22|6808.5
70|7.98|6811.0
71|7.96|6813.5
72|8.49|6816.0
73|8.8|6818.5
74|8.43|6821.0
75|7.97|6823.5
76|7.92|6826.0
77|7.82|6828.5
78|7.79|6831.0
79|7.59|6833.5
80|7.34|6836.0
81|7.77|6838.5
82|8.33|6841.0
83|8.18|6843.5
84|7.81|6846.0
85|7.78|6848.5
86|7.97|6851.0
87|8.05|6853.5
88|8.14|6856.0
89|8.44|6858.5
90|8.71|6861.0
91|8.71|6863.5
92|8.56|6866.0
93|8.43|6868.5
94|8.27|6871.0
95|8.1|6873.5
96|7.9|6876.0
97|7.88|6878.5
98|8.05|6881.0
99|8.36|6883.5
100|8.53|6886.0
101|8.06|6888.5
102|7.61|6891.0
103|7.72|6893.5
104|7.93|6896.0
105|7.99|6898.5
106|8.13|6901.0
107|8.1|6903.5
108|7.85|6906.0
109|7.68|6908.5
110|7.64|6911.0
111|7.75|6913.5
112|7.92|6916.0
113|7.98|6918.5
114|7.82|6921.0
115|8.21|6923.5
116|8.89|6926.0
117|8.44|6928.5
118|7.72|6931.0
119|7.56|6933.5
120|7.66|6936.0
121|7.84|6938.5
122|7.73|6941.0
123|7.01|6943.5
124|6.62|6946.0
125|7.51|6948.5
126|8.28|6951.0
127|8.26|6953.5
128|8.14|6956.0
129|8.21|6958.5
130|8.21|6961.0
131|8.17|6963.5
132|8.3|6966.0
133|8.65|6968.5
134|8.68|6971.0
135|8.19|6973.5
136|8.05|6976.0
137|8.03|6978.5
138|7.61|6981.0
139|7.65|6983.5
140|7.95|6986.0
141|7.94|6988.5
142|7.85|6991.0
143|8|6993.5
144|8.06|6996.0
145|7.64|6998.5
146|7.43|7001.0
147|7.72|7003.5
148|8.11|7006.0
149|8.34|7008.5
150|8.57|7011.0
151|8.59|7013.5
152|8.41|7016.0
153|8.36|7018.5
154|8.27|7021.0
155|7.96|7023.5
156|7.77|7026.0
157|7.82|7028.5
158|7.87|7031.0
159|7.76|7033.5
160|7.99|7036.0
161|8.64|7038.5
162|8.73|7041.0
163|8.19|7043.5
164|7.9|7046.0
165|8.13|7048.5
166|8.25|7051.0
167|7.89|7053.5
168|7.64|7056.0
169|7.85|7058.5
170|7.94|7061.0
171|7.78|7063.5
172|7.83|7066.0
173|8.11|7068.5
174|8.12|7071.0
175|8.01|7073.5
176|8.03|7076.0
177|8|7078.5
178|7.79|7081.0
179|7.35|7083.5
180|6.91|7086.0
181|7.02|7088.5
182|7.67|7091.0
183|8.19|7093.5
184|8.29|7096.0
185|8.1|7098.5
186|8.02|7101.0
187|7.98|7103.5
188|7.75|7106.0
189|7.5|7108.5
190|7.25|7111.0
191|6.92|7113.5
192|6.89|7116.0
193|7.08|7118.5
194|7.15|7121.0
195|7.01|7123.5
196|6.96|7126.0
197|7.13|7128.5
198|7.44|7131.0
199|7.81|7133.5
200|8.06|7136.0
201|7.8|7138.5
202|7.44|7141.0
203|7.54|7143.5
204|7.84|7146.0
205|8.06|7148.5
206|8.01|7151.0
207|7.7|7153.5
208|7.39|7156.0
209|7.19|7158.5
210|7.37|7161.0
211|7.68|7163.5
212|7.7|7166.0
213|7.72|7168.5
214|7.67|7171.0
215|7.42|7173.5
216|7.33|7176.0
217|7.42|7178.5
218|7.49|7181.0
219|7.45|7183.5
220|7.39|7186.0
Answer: 0.95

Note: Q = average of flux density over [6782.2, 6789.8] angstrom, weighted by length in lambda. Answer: 8.7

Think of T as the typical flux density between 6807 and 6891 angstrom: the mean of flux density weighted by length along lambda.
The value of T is 8.12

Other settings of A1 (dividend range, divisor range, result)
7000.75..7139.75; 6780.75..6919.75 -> 1.02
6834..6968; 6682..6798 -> 0.93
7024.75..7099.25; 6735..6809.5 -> 1.05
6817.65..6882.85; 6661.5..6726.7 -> 0.92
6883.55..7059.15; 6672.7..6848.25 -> 0.98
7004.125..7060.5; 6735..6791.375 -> 1.07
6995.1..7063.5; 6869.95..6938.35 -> 1.05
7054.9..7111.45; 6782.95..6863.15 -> 1.03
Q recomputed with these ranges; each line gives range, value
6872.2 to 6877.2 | 8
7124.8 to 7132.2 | 7.18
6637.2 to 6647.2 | 8.49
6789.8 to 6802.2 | 8.38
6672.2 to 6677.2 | 7.87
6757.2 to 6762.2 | 8.56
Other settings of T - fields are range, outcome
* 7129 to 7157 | 7.72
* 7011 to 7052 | 8.18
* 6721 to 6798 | 8.63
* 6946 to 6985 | 8.08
